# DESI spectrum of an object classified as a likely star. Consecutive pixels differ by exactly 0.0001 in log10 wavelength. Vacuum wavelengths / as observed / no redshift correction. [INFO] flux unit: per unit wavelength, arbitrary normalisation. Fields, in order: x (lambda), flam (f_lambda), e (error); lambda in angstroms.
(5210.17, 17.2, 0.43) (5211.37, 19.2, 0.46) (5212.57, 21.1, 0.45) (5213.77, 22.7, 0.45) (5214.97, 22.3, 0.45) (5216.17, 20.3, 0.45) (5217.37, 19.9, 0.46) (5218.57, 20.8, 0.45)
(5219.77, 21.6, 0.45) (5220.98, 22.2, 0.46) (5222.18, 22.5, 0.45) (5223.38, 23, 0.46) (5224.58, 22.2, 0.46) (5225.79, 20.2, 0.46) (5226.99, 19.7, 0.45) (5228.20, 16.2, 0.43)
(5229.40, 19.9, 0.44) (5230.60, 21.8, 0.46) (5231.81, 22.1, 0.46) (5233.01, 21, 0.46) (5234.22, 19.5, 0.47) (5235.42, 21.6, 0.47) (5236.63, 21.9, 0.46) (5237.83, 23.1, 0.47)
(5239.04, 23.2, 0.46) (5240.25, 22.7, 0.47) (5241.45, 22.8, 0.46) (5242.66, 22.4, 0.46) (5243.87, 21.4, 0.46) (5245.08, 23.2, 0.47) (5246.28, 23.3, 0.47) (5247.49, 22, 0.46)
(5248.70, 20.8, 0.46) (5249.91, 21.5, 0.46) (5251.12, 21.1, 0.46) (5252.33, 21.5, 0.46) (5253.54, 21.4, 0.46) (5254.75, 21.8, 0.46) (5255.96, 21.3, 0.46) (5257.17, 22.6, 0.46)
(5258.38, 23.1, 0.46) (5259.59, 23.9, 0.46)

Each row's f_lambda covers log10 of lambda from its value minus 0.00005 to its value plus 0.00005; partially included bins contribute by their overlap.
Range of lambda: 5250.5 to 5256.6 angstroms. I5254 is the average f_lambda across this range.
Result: 21.4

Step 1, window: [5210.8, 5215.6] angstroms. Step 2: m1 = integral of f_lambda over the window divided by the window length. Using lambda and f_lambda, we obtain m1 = 21.3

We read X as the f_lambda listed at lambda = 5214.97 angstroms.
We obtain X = 22.3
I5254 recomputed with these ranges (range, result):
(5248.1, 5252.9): 21.2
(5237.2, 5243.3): 22.8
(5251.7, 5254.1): 21.4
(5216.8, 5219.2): 20.4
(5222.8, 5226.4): 21.8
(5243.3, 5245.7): 22.4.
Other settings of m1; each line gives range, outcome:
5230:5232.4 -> 21.9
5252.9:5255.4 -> 21.6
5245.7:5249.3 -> 22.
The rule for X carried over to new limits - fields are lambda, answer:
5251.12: 21.1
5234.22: 19.5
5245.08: 23.2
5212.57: 21.1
